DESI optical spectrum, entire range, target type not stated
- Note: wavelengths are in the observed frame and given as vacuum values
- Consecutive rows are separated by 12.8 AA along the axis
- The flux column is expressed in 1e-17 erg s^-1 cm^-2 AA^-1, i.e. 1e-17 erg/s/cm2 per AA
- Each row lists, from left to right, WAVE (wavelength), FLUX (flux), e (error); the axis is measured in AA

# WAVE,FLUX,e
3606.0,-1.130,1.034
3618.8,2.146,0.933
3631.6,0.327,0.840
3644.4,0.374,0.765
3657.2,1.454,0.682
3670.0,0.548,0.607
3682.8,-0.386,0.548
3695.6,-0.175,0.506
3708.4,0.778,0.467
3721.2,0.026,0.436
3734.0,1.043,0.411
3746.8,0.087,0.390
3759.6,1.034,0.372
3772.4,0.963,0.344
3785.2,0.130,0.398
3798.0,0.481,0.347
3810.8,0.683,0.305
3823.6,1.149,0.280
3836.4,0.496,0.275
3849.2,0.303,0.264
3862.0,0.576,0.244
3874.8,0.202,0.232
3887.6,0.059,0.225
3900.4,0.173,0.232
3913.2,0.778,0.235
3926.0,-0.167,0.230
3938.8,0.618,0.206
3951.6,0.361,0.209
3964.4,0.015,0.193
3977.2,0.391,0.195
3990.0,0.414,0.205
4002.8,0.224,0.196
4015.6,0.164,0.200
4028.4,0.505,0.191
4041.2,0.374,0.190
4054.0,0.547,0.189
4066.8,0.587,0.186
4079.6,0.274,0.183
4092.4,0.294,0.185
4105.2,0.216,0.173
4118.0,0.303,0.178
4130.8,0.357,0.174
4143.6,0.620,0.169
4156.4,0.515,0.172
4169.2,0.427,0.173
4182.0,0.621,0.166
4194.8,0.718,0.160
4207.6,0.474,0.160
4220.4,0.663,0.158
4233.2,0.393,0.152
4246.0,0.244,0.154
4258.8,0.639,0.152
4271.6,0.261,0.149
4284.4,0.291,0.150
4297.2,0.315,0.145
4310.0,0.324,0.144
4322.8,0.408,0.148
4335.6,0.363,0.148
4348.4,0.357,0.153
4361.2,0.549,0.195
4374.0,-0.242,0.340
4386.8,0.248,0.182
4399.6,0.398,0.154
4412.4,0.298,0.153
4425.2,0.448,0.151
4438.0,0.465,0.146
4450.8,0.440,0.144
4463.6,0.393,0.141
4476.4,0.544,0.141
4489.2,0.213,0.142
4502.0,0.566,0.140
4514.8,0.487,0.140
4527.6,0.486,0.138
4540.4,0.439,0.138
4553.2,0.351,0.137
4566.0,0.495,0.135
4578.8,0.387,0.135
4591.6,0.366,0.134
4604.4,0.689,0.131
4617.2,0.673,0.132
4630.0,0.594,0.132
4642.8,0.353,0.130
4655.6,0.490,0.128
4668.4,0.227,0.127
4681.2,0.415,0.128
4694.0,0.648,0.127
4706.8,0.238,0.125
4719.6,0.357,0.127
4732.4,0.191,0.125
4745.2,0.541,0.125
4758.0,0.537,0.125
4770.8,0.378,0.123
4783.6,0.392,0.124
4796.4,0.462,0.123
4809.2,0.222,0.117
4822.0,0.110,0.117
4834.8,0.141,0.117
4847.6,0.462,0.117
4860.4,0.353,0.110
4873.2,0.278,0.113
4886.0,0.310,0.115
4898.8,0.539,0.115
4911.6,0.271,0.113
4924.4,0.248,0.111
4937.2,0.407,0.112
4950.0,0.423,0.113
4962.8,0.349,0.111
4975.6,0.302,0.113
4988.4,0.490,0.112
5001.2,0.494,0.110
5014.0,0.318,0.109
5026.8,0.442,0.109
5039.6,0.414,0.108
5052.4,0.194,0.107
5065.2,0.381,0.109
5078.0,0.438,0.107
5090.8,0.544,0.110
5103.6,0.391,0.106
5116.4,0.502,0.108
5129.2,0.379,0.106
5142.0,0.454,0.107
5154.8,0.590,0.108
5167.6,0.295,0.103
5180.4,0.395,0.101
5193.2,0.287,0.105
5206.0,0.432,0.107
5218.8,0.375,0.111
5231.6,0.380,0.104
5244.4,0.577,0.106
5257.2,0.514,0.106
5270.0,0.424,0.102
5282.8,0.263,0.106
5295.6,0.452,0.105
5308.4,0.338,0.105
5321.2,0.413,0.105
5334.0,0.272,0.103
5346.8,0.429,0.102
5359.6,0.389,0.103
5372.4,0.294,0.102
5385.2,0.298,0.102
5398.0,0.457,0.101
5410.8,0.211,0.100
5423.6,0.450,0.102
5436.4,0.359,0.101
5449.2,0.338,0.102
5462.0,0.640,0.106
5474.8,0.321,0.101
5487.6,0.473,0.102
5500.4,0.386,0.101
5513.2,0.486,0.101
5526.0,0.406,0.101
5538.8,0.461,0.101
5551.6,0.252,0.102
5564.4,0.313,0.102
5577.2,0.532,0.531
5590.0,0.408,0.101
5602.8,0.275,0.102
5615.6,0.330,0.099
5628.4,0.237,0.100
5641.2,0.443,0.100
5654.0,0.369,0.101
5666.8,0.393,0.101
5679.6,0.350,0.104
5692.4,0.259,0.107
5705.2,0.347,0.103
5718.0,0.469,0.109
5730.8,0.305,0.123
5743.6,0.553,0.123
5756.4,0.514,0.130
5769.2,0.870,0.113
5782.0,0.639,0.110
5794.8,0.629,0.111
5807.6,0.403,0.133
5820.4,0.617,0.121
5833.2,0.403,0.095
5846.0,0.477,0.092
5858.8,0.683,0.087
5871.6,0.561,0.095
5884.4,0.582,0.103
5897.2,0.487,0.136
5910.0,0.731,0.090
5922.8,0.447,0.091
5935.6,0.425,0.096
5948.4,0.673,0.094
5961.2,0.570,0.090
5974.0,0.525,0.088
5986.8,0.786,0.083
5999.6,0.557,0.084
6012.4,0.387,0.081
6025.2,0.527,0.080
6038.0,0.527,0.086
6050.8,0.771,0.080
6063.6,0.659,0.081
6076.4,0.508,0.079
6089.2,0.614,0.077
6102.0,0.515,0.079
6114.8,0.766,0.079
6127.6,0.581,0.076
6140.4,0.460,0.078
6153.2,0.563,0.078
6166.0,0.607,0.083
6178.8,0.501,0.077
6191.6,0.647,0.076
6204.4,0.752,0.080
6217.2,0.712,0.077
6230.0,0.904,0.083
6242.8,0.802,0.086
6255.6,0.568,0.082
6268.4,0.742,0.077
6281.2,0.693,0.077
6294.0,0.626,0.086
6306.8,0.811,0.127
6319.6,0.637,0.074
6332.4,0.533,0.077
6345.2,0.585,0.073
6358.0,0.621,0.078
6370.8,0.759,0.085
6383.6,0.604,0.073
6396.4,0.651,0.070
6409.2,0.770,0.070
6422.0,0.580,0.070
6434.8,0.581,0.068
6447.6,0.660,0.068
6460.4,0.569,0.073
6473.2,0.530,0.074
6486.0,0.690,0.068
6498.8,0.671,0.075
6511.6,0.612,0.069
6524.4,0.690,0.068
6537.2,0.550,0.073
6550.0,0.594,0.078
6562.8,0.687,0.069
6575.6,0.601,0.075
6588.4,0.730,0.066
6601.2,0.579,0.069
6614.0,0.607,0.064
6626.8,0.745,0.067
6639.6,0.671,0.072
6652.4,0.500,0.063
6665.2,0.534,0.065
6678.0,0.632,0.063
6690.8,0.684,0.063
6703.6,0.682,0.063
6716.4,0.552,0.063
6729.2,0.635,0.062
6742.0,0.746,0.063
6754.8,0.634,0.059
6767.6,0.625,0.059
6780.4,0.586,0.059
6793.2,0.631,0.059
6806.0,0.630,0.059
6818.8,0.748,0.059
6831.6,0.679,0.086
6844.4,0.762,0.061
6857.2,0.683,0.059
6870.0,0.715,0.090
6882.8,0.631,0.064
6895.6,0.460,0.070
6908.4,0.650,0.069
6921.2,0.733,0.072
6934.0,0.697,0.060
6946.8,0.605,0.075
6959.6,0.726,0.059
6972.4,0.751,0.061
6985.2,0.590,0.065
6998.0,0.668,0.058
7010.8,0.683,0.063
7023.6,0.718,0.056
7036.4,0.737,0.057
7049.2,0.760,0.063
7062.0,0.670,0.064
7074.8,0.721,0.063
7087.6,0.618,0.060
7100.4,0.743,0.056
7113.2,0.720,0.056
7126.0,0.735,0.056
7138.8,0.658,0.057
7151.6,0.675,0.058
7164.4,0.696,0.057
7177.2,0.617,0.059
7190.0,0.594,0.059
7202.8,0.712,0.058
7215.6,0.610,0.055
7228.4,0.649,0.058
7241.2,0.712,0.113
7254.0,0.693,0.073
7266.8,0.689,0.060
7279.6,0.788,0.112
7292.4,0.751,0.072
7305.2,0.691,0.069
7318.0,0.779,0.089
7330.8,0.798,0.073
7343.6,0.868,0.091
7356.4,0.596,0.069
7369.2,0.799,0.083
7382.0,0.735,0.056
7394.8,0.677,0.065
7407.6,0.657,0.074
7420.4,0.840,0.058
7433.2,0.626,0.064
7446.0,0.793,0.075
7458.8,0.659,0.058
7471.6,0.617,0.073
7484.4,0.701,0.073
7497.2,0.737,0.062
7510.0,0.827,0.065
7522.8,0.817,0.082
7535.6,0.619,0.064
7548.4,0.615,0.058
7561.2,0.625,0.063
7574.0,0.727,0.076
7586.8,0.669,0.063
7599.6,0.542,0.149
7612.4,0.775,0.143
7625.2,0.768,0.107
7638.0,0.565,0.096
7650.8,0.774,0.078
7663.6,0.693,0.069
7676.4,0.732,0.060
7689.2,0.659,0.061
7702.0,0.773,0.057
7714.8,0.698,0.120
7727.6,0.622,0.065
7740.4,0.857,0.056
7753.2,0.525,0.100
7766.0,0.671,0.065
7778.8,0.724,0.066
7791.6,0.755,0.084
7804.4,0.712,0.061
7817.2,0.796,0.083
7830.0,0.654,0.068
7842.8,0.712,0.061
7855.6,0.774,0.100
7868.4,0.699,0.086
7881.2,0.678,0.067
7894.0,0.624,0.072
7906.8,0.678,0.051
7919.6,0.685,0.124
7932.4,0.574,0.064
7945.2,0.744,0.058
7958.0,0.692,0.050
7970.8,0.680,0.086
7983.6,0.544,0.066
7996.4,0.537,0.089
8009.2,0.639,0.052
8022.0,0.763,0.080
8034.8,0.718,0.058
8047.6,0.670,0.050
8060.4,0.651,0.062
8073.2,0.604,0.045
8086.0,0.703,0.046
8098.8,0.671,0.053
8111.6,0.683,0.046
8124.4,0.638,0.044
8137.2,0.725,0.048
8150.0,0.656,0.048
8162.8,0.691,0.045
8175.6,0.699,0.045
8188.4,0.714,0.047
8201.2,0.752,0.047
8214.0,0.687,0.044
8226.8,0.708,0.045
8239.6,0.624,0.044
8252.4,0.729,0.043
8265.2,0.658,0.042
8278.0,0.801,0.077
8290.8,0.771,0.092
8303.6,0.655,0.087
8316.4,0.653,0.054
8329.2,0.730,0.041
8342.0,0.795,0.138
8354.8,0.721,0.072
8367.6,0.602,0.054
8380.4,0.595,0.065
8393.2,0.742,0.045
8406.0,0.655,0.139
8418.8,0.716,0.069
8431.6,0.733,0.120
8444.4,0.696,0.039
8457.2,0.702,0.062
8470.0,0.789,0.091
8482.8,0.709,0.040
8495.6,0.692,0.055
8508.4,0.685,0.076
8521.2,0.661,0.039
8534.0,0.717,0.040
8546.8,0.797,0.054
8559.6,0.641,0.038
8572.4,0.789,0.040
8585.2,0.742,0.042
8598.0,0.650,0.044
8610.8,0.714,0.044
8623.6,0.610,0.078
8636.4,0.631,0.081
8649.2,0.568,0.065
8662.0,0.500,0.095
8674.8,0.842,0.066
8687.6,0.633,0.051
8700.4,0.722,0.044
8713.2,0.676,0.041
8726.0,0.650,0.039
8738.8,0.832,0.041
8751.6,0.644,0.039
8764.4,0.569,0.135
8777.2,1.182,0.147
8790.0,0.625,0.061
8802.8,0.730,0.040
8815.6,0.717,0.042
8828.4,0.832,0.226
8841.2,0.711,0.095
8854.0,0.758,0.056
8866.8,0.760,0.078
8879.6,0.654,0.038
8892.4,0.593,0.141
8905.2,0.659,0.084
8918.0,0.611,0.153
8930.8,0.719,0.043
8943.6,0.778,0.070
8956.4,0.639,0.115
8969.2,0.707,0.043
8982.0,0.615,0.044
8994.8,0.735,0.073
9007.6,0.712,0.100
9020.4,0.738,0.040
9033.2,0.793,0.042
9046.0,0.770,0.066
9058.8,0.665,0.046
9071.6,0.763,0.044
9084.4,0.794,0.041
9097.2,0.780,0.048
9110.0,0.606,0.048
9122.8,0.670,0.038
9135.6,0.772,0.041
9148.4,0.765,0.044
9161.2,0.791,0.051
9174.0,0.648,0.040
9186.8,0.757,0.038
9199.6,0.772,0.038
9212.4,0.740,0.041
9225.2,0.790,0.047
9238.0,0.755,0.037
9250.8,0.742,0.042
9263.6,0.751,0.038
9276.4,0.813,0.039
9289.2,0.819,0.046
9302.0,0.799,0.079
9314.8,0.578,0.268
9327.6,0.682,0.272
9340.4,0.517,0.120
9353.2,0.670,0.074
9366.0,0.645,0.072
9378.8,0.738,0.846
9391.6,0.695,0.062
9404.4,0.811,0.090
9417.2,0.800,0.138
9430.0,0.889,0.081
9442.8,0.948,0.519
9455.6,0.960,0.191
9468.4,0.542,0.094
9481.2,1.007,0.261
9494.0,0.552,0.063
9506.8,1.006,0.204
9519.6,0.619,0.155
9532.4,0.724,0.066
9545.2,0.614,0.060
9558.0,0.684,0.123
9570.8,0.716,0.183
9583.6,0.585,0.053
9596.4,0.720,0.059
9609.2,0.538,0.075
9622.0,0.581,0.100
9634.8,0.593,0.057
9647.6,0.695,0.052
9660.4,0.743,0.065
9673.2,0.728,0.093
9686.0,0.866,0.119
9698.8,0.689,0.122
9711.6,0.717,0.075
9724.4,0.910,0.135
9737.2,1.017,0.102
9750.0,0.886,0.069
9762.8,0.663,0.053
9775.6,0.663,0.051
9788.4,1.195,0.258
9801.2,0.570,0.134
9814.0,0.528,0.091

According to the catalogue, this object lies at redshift 0.55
